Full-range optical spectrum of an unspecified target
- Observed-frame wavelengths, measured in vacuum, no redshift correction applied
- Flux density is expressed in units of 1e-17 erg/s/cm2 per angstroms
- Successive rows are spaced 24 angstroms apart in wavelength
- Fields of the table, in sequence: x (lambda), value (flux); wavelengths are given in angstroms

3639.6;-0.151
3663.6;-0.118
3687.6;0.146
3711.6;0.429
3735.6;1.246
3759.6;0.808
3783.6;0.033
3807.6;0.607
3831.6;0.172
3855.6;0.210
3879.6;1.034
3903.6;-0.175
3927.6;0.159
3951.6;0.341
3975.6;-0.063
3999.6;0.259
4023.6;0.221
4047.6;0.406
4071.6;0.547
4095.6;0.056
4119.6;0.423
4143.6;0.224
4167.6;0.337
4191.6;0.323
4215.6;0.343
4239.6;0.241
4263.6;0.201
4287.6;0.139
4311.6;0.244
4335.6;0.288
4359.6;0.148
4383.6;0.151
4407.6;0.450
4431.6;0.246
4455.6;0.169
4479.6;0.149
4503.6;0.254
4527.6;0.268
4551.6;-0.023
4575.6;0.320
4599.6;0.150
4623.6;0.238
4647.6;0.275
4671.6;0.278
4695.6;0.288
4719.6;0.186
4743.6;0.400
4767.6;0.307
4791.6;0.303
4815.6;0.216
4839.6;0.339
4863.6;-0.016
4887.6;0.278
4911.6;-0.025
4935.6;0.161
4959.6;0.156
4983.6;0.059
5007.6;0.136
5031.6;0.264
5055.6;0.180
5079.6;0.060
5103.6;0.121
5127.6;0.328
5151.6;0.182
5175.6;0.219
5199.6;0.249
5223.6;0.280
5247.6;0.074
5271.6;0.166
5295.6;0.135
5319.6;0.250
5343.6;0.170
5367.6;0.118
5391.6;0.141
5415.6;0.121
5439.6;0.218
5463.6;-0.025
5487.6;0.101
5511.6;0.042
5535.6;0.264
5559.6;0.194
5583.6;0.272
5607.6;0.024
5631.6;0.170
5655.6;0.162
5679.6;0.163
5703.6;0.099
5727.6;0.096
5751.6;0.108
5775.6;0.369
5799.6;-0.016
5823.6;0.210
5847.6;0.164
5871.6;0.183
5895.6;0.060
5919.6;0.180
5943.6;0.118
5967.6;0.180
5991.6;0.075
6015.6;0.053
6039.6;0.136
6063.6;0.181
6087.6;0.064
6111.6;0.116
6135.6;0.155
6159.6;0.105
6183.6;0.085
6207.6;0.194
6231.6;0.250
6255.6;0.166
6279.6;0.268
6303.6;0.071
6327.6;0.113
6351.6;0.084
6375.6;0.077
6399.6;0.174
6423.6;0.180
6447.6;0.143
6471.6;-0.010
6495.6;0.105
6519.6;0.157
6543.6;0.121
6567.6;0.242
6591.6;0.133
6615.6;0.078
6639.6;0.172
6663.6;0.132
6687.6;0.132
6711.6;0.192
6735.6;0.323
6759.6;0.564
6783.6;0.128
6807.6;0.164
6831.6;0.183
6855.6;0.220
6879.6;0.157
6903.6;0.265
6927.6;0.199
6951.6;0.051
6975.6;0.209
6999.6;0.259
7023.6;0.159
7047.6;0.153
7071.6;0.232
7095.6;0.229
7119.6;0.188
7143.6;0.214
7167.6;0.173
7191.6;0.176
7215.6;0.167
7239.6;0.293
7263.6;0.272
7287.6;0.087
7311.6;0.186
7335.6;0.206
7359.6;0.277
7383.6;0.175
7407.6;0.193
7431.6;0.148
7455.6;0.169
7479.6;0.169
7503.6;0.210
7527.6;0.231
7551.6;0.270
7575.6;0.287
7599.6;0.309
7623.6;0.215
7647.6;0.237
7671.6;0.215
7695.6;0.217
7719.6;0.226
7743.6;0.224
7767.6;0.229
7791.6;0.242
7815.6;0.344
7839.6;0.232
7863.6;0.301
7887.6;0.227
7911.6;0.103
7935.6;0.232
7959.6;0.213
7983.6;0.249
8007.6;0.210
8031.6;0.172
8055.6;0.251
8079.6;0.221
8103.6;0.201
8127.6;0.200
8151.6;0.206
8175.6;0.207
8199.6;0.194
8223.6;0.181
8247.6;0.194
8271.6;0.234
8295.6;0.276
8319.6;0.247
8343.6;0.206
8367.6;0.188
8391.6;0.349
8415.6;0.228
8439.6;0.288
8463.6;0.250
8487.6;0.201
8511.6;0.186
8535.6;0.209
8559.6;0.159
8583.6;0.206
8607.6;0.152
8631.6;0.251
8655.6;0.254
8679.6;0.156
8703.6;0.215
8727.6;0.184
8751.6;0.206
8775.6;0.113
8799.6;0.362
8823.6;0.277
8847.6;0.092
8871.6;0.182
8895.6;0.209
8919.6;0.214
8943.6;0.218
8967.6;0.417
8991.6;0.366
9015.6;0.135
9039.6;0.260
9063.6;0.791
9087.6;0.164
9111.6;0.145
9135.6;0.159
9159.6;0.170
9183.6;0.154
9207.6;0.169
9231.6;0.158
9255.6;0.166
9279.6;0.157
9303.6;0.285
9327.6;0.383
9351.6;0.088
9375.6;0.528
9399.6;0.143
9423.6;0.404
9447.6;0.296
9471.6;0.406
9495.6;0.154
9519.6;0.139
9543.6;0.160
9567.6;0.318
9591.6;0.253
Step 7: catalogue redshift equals 0.81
